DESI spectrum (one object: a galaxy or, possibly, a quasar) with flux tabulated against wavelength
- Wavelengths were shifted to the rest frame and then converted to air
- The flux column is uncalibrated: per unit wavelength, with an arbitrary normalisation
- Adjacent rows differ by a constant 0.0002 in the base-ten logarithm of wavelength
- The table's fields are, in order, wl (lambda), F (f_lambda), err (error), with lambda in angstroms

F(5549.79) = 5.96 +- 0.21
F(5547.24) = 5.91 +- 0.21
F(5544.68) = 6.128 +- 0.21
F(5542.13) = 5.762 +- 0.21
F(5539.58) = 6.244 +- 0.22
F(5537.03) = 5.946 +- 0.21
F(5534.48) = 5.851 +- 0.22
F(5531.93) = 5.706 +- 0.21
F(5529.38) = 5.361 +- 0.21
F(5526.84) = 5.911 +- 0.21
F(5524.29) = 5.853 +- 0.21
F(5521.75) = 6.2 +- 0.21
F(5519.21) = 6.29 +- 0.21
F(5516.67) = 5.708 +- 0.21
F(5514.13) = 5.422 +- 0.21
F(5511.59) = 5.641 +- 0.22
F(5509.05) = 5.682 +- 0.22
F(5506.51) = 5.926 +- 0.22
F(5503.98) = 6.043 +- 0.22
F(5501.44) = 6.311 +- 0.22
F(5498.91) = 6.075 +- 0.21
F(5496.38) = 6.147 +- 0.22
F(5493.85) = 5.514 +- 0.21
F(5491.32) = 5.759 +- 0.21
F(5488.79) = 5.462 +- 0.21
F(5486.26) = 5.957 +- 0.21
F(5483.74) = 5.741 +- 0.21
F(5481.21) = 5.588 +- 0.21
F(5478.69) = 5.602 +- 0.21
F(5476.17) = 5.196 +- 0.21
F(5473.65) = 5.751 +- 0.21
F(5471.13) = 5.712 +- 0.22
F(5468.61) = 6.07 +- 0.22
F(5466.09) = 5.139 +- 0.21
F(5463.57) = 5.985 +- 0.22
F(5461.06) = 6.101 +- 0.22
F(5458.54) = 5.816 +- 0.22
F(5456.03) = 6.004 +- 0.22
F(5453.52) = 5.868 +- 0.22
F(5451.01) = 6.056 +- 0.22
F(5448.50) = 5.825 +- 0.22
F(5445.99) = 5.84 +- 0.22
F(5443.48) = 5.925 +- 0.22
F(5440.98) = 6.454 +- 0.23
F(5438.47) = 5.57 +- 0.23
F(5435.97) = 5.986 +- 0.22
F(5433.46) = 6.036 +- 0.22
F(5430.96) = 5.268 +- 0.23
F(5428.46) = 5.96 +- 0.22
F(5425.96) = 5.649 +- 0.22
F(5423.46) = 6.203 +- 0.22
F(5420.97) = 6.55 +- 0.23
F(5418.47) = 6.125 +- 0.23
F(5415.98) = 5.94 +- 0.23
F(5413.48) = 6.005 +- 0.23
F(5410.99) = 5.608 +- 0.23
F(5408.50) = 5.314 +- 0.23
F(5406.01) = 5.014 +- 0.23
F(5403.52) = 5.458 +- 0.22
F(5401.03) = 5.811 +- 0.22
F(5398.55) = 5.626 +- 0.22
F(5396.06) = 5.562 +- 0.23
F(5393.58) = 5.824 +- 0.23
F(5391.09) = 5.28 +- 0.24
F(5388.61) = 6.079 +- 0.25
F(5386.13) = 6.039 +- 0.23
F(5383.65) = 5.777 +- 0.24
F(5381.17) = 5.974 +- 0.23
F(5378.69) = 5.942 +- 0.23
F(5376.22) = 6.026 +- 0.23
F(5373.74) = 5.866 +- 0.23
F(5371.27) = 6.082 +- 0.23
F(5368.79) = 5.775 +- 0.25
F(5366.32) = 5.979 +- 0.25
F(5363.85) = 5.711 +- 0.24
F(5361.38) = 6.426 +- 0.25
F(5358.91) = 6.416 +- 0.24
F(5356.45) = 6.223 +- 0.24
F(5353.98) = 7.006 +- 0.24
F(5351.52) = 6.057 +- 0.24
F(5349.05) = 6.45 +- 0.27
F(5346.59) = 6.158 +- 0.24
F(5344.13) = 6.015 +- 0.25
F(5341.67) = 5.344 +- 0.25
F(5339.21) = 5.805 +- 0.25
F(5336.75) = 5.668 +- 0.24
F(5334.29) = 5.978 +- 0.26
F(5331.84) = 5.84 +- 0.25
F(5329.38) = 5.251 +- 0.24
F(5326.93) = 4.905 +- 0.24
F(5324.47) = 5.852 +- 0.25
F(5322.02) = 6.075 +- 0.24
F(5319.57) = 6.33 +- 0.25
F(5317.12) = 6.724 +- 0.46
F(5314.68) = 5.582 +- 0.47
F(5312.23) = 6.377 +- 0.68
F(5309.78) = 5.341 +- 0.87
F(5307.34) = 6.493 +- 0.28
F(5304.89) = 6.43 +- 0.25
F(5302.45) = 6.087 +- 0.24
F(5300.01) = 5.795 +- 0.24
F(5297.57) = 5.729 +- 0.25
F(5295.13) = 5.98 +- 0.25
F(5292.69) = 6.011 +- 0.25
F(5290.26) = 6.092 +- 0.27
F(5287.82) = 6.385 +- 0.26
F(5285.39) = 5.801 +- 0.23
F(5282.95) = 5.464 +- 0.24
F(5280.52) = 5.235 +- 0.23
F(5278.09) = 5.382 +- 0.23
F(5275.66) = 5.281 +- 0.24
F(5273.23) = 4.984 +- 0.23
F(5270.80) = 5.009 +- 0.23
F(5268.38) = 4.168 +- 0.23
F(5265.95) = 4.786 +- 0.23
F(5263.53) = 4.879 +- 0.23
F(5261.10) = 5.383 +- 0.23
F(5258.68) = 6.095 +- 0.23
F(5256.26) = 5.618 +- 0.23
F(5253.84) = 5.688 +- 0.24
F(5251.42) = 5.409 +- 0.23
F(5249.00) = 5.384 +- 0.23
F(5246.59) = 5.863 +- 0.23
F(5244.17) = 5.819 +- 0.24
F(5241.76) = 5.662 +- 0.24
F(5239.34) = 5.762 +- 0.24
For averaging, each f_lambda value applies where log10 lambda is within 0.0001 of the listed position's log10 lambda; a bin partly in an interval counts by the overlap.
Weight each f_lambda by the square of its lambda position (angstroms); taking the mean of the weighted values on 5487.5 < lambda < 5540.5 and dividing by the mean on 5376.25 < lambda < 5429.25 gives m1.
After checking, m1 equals 1.05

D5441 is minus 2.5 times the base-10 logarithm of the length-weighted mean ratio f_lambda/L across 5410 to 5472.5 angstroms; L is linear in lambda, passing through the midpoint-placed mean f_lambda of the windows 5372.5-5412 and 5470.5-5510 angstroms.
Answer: -0.03 mag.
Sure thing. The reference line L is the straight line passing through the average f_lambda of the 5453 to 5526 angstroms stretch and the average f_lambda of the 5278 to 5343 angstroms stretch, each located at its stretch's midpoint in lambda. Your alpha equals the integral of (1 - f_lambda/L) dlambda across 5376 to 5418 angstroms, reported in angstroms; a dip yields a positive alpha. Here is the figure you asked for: 0.82 angstroms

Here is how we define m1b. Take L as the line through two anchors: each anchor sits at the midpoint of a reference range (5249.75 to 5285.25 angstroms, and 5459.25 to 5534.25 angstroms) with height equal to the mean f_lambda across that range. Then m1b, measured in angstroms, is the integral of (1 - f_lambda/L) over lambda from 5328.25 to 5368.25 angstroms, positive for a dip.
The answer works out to -4.2 angstroms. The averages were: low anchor 5.26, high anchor 5.79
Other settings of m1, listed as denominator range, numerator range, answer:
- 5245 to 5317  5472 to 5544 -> 1.12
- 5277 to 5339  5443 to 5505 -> 1.05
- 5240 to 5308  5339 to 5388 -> 1.12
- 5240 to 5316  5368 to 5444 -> 1.09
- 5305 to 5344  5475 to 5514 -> 1.05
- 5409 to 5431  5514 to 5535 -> 1.02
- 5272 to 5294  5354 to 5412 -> 1.08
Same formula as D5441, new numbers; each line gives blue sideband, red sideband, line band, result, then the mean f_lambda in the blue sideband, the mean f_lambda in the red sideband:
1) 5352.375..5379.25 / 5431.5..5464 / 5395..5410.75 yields 0.109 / 6.14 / 5.94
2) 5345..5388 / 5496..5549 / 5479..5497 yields 0.044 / 6.11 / 5.91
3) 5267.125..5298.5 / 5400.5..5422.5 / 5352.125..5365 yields -0.126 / 5.5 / 5.76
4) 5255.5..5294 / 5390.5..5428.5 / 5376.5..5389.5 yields -0.053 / 5.41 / 5.75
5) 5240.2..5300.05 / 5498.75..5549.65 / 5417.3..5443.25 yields -0.041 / 5.51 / 5.9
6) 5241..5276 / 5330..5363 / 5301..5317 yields -0.061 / 5.33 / 6.09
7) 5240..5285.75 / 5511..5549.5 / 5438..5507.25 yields -0.015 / 5.36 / 5.87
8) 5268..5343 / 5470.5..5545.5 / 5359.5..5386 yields -0.038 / 5.74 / 5.82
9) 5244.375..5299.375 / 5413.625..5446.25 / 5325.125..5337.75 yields 0.026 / 5.49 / 5.97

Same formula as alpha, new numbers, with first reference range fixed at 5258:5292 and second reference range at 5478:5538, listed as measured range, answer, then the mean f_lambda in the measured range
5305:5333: -2.4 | 5.91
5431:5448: -0.7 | 5.91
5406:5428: -0.9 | 5.87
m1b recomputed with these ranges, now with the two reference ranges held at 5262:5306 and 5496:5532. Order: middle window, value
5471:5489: 0.6 angstroms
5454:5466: -0.2 angstroms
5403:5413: 0.6 angstroms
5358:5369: -0.8 angstroms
